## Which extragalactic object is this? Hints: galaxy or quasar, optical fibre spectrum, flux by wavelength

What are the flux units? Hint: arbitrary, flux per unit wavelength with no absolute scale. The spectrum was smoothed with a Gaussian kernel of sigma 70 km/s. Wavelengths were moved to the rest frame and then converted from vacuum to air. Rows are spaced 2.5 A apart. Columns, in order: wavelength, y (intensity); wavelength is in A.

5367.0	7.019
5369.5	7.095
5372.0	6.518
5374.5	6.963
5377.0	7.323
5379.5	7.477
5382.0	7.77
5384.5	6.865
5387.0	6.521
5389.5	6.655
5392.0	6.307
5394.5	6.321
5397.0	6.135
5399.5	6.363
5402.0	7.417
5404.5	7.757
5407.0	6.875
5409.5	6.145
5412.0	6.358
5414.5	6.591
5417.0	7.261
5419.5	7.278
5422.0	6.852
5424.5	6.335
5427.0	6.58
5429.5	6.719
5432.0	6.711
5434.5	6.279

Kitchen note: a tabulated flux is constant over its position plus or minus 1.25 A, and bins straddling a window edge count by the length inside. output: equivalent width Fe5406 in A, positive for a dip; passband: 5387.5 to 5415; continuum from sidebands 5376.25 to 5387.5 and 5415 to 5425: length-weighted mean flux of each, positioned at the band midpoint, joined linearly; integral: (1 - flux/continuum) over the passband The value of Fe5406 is 1.78 A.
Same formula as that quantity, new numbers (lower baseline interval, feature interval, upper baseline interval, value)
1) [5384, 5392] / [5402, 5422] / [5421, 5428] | -1.02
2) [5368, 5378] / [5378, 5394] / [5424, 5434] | -0.07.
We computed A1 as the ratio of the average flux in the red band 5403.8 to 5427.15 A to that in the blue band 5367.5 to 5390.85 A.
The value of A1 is 0.97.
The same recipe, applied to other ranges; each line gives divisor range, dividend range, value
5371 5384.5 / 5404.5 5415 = 0.92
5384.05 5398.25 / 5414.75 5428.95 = 1.06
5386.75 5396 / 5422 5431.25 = 1.02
